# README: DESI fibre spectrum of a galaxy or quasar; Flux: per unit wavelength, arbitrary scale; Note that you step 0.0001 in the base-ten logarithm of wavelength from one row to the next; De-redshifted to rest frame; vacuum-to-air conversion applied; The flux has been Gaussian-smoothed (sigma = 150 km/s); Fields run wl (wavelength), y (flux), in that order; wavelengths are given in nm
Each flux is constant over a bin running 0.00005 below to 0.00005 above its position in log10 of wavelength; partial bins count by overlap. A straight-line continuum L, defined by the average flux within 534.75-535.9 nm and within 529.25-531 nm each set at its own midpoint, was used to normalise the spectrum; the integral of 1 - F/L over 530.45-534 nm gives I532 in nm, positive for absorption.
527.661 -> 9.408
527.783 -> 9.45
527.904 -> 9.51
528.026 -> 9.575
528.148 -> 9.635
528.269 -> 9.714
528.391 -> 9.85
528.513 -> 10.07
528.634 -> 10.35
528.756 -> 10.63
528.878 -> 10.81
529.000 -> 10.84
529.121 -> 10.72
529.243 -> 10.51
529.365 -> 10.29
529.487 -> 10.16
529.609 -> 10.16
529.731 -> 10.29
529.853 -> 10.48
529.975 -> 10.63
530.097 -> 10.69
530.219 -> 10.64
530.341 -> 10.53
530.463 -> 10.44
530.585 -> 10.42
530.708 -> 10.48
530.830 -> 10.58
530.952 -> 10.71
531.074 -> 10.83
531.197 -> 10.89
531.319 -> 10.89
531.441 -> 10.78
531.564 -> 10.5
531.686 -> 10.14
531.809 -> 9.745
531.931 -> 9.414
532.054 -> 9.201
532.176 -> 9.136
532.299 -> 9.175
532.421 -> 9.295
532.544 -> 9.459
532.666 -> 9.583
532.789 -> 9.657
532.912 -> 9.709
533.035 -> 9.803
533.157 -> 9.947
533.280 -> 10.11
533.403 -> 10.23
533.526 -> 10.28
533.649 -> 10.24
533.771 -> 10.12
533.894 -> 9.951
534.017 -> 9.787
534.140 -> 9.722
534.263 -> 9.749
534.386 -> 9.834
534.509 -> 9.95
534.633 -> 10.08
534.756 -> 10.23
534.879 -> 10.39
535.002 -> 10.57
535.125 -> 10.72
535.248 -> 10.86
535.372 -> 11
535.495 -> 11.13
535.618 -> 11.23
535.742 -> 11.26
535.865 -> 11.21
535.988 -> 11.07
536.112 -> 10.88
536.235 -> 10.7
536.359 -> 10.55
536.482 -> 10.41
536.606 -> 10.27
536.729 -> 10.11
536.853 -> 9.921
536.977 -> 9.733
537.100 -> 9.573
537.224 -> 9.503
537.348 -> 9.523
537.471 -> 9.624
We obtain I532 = 0.194 nm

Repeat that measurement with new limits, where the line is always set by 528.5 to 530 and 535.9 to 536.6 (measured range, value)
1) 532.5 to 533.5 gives 0.07 nm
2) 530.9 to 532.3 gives 0.05 nm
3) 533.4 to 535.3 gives 0.08 nm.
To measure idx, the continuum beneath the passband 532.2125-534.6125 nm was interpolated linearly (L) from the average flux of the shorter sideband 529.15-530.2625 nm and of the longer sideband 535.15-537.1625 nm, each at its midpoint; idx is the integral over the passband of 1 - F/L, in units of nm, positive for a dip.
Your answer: 0.16 nm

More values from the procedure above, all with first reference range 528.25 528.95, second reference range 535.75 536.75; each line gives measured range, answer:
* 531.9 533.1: 0.120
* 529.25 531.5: -0.038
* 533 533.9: 0.038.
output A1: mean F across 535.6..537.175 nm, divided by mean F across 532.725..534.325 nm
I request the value 1.1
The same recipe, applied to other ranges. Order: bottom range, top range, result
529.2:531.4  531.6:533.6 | 0.92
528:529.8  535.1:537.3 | 1.03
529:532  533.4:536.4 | 1.00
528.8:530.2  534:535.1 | 0.96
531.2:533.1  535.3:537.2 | 1.08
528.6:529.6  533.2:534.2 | 0.96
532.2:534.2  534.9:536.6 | 1.11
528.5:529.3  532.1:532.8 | 0.88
